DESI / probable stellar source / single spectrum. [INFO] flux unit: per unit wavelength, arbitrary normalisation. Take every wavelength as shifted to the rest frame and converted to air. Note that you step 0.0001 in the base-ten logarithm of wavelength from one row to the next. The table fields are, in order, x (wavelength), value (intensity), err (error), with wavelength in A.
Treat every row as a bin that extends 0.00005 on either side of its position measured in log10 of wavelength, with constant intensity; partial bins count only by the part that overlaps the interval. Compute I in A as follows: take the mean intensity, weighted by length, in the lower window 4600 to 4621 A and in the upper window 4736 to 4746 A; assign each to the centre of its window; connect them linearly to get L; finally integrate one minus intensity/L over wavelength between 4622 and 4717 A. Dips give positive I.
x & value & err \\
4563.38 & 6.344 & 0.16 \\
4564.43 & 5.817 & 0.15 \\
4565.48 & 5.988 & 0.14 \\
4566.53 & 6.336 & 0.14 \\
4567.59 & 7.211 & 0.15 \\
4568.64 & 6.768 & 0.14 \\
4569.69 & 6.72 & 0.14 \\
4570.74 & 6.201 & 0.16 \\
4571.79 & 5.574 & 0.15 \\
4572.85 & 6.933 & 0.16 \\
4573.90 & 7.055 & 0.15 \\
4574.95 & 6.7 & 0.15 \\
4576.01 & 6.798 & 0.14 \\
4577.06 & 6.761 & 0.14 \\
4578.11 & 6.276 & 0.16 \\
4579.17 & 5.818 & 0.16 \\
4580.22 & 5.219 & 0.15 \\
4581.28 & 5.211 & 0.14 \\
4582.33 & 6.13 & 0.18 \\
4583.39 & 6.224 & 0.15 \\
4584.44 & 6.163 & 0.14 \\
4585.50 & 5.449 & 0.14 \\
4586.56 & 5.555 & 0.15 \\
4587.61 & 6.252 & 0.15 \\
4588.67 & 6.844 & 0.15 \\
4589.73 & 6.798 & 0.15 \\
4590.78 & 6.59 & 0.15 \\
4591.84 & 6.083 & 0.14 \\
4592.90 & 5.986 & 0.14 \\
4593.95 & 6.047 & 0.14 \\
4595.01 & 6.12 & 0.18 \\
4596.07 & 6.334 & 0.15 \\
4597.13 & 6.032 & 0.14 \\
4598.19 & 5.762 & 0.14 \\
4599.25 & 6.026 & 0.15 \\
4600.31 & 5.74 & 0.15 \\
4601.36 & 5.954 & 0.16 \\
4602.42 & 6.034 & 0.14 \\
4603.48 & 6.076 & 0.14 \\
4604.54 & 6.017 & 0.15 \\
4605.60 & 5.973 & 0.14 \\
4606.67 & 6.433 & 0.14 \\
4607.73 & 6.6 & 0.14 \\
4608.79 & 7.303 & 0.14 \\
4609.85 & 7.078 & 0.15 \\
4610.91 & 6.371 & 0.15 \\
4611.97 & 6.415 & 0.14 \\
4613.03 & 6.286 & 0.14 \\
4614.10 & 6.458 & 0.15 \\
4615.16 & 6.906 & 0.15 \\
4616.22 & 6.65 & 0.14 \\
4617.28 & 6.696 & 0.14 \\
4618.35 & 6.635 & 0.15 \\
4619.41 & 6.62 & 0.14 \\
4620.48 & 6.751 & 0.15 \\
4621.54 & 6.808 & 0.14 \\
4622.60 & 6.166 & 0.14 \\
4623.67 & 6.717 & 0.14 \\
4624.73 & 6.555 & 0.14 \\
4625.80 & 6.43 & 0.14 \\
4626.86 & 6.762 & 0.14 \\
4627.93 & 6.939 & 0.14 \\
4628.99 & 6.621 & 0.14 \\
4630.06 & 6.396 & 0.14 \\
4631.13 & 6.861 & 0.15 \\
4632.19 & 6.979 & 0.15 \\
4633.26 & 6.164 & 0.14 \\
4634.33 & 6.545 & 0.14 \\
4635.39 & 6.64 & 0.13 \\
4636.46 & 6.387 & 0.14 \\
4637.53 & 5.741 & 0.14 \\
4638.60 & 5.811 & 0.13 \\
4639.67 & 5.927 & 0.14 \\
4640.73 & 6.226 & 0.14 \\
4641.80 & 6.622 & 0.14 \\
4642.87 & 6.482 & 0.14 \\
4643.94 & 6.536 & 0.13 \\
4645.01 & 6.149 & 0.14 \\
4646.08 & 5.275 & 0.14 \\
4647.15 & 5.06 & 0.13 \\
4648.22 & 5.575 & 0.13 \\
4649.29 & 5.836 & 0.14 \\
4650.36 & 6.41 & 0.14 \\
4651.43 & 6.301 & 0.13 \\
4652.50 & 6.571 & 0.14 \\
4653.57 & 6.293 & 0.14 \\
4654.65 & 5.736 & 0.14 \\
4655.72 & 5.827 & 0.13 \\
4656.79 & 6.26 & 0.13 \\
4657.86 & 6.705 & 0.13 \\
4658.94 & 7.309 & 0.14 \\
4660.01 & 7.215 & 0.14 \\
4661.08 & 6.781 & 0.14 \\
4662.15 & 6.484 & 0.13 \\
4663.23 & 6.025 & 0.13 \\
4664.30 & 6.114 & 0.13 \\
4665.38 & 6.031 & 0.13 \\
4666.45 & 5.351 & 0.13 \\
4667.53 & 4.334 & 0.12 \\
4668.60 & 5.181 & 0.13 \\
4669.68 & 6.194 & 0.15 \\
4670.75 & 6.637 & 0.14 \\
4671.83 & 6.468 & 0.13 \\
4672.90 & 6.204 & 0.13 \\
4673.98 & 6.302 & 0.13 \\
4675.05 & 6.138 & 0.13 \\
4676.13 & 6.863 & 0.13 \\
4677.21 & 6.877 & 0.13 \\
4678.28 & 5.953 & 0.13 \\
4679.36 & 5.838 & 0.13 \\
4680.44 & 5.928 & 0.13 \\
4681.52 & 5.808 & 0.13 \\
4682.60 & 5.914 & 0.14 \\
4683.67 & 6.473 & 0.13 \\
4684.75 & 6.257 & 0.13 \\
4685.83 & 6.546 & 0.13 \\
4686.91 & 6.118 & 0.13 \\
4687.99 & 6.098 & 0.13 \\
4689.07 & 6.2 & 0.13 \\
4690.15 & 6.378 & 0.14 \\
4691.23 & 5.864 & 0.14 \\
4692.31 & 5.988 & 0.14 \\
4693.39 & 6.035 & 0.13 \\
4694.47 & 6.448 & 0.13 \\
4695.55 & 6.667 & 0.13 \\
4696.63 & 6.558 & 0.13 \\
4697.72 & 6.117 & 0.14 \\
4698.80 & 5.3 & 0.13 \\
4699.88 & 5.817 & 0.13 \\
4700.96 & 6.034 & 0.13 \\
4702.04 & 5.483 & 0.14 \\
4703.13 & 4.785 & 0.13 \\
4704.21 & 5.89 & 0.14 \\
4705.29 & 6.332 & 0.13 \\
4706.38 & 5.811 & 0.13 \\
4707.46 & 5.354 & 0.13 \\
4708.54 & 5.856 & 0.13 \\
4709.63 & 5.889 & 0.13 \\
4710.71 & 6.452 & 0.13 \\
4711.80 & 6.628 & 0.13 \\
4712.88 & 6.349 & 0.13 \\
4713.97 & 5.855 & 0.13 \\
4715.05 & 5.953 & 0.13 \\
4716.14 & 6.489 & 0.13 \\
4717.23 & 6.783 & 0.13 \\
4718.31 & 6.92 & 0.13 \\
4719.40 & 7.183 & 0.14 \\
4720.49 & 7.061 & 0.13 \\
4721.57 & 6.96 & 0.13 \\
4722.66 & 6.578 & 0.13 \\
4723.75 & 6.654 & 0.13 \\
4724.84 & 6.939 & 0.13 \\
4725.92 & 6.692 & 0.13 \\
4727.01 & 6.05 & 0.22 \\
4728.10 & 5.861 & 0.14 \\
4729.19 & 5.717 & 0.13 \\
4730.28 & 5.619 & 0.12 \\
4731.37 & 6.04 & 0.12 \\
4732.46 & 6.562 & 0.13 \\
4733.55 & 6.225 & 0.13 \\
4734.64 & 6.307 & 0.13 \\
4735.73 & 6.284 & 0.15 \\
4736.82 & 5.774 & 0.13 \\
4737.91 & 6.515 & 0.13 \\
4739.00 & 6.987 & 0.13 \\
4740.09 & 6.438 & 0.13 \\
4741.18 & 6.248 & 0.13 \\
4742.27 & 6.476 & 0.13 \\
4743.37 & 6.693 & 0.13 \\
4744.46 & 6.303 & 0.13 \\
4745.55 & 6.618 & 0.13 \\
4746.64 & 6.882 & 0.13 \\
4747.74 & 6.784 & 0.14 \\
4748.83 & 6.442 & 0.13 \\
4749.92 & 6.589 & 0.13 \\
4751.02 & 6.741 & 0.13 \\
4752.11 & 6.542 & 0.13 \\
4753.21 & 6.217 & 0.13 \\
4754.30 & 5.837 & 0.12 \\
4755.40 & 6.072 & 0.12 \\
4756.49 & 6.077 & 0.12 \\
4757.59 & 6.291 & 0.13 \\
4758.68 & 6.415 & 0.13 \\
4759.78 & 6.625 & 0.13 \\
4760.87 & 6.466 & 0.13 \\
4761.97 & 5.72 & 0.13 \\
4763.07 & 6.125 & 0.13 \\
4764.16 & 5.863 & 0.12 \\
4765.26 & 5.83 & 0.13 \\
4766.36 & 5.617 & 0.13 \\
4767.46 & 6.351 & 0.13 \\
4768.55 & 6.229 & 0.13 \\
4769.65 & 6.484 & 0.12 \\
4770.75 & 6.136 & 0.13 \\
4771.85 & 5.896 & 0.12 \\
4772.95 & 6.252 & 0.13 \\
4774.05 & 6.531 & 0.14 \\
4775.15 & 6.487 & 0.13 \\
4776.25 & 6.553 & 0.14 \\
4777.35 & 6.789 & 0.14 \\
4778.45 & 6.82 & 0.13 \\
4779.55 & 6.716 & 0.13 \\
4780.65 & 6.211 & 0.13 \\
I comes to 4.0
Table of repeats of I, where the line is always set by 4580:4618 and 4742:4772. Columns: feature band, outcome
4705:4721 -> -0.1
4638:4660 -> 0.3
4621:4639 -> -0.8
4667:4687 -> 0.5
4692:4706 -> 0.7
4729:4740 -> 0.1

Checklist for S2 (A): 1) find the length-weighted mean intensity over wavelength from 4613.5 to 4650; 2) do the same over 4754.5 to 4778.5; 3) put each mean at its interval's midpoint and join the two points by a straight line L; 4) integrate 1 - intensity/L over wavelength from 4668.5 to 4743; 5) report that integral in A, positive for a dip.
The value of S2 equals 0.9 A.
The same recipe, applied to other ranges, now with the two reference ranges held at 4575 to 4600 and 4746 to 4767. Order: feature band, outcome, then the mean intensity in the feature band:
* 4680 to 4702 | 0.34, 6.11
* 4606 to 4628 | -1.77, 6.63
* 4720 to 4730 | -0.37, 6.48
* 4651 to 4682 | -0.05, 6.2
